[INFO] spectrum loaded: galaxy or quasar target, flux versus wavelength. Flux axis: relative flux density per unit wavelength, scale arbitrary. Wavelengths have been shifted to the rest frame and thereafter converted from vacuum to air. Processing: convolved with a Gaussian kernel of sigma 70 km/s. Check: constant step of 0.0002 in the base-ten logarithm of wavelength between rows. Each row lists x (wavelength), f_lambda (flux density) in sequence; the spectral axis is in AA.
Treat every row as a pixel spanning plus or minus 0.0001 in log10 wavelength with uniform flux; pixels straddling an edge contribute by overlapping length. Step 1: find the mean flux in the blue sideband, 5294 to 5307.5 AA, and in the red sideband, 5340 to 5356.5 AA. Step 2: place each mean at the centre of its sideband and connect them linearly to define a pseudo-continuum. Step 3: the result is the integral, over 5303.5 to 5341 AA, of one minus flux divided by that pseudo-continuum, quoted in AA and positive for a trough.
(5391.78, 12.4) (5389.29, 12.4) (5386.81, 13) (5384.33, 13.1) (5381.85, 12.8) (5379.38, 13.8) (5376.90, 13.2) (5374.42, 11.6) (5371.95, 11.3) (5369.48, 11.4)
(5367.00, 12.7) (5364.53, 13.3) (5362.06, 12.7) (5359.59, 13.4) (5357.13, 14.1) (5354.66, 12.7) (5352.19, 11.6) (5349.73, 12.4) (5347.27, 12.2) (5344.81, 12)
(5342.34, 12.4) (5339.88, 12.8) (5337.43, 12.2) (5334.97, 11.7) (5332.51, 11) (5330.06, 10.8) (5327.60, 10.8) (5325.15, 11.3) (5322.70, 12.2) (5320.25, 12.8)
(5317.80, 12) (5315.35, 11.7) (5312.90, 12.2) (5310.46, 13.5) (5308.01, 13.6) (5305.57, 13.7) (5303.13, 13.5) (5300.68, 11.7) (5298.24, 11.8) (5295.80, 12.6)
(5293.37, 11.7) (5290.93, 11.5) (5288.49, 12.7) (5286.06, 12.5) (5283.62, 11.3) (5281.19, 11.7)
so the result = 1.0 AA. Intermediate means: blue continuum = 12.7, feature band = 12.2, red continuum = 12.3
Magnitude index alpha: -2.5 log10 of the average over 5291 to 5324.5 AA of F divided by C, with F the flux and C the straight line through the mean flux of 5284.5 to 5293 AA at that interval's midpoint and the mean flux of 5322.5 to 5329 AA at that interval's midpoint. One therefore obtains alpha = -0.07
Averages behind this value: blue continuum 12.1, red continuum 11.3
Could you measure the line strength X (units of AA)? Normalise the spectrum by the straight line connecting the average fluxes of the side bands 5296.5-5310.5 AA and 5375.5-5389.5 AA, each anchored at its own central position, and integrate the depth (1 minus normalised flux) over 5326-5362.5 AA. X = 2.3 AA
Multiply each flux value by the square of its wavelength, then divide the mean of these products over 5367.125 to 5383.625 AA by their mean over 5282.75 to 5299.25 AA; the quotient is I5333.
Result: 1.06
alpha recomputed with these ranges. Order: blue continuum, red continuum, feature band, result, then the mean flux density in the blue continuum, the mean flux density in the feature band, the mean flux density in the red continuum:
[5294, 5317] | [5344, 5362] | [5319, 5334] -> 0.105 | 12.7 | 11.5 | 12.7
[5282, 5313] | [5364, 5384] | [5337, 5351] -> 0.014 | 12.5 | 12.3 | 12.5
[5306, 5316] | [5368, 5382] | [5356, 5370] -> -0.049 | 12.9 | 13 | 12.3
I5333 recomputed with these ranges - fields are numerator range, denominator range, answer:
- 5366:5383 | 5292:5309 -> 1.01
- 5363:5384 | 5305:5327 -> 1.03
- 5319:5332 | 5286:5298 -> 0.96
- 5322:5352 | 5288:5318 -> 0.96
